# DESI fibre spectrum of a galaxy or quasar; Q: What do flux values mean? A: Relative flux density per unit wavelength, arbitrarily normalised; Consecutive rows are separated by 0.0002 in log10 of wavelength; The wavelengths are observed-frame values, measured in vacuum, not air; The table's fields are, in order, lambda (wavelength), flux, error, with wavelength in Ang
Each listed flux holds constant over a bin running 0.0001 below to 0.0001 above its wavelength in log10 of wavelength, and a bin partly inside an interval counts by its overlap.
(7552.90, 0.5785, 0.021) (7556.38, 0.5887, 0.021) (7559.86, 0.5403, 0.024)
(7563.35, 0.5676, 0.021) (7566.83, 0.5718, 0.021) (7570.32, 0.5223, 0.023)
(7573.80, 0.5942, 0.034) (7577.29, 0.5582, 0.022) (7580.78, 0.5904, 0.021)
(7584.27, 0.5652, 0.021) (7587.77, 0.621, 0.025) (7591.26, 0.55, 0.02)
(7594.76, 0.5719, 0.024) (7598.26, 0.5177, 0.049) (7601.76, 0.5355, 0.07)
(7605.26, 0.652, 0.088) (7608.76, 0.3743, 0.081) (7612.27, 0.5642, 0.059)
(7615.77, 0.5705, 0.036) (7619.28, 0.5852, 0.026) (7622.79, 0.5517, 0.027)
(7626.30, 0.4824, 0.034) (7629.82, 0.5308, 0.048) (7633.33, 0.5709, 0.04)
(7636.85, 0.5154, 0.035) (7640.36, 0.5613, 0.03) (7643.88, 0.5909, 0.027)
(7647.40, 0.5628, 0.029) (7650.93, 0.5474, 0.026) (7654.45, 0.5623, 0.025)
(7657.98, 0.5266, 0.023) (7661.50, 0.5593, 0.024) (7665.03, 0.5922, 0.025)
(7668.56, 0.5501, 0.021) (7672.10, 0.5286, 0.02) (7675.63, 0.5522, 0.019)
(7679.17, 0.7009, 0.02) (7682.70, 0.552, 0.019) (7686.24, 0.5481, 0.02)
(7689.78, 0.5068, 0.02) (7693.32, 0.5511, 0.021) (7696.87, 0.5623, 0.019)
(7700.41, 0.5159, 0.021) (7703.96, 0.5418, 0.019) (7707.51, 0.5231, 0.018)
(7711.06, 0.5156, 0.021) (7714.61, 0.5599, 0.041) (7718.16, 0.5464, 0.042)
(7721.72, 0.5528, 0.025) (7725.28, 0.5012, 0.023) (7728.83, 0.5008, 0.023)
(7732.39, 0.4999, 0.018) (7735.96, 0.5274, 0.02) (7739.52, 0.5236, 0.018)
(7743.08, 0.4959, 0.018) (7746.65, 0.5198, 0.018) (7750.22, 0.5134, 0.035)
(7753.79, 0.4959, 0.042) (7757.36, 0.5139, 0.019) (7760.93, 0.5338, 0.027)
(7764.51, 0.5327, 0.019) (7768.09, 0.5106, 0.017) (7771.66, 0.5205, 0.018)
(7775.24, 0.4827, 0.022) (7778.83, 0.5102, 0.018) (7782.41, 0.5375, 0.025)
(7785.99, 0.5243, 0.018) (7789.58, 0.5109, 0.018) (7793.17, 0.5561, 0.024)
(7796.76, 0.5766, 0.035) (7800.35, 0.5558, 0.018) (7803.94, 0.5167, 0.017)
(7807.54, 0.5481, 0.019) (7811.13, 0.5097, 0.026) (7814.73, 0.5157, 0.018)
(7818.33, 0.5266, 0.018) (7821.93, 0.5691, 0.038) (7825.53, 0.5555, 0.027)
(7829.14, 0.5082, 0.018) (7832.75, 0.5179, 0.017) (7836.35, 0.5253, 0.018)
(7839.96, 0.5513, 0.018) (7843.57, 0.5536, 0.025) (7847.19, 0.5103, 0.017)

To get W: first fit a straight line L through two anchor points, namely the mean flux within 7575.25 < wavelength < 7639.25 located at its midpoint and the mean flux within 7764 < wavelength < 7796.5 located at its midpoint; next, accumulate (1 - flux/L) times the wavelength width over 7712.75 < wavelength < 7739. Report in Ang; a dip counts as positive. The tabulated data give 0.2 Ang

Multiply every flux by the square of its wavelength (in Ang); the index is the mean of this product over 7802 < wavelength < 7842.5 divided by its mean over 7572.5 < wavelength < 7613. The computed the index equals 1.01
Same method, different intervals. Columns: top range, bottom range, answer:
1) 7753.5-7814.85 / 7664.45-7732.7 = 0.99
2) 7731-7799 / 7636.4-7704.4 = 0.96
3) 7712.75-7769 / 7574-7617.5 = 0.97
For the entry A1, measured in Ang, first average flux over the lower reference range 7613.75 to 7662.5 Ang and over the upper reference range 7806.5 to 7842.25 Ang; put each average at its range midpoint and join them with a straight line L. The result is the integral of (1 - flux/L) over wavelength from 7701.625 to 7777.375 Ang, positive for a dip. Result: 3.0 Ang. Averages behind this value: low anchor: 0.551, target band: 0.519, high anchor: 0.533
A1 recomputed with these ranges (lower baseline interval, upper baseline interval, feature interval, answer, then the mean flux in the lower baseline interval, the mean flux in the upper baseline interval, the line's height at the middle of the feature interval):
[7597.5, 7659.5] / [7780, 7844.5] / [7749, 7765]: 0.7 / 0.545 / 0.536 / 0.539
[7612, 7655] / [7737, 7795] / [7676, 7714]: -1.1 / 0.553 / 0.518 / 0.537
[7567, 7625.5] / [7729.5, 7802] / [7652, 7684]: -1.6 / 0.557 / 0.522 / 0.542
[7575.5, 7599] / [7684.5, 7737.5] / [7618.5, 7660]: 0.4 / 0.57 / 0.53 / 0.553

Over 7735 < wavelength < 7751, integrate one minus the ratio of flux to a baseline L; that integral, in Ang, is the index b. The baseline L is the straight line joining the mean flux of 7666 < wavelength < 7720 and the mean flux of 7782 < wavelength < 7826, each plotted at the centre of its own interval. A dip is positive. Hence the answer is 0.9 Ang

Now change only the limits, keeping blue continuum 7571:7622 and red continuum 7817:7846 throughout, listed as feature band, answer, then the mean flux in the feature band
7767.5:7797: 1.0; 0.523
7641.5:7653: -0.2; 0.566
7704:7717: 0.3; 0.535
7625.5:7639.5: 0.7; 0.53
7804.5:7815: 0.3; 0.525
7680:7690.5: 0.0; 0.554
